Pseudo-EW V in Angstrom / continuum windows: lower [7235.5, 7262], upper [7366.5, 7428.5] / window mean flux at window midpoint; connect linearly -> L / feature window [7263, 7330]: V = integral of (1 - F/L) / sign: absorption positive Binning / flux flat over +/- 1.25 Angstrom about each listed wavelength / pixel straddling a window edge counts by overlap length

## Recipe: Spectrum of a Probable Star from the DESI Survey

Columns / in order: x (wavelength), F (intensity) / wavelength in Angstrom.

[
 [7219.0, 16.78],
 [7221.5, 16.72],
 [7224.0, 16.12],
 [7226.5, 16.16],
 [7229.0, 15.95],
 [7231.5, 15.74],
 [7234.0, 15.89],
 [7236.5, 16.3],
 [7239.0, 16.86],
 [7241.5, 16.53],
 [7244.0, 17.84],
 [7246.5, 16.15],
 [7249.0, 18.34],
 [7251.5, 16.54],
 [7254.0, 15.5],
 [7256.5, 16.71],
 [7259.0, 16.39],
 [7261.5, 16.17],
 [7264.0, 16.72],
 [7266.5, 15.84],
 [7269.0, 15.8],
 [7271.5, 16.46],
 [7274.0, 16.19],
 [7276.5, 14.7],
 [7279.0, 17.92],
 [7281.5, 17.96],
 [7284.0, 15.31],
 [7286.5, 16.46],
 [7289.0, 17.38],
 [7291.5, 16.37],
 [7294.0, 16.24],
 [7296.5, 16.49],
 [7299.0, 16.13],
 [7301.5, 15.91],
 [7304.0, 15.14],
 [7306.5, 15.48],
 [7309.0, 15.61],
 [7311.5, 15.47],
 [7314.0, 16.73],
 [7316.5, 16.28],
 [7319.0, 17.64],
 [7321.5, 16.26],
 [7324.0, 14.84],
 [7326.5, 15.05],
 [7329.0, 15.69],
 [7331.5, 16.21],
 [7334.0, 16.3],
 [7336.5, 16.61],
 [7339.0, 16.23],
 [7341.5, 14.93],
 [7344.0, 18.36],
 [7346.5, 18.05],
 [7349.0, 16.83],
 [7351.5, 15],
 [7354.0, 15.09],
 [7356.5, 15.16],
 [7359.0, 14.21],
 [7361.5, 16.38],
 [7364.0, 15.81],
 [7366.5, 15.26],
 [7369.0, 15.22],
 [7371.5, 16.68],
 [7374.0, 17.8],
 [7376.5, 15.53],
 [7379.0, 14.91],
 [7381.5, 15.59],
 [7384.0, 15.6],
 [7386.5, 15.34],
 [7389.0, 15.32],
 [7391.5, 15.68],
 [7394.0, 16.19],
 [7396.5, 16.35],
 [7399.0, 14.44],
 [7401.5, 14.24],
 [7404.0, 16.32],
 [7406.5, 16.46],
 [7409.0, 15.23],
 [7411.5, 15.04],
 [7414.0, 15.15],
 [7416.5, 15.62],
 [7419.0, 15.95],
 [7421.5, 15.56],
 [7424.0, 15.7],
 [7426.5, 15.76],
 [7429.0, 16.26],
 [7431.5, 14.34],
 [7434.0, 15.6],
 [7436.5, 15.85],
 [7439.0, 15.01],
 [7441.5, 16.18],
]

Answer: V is 0.8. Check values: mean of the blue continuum 16.7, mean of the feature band 16.2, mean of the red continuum 15.7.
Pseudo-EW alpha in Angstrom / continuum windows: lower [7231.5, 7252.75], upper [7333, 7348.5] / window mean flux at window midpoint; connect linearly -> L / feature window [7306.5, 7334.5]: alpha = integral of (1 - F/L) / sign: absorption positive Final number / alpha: 1.3 Angstrom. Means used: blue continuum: 16.7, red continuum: 16.8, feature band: 16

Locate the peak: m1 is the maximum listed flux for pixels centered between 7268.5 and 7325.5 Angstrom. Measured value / 17.96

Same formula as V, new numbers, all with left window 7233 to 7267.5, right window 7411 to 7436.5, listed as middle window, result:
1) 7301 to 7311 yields 0.45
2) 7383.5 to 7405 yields 0.30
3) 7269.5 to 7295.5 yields -0.17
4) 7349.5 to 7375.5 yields 0.33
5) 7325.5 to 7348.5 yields -0.52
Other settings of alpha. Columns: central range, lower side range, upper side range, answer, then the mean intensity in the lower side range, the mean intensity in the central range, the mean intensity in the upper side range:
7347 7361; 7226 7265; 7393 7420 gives 0.34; 16.5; 15.5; 15.5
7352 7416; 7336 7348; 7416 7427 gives 2.74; 16.9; 15.6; 15.7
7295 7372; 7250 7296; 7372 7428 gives 0.32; 16.4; 16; 15.6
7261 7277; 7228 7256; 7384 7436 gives 0.32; 16.5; 16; 15.5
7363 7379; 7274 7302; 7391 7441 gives -0.10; 16.4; 16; 15.5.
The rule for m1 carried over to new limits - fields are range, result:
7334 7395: 18.36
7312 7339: 17.64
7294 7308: 16.49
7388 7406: 16.35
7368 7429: 17.8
